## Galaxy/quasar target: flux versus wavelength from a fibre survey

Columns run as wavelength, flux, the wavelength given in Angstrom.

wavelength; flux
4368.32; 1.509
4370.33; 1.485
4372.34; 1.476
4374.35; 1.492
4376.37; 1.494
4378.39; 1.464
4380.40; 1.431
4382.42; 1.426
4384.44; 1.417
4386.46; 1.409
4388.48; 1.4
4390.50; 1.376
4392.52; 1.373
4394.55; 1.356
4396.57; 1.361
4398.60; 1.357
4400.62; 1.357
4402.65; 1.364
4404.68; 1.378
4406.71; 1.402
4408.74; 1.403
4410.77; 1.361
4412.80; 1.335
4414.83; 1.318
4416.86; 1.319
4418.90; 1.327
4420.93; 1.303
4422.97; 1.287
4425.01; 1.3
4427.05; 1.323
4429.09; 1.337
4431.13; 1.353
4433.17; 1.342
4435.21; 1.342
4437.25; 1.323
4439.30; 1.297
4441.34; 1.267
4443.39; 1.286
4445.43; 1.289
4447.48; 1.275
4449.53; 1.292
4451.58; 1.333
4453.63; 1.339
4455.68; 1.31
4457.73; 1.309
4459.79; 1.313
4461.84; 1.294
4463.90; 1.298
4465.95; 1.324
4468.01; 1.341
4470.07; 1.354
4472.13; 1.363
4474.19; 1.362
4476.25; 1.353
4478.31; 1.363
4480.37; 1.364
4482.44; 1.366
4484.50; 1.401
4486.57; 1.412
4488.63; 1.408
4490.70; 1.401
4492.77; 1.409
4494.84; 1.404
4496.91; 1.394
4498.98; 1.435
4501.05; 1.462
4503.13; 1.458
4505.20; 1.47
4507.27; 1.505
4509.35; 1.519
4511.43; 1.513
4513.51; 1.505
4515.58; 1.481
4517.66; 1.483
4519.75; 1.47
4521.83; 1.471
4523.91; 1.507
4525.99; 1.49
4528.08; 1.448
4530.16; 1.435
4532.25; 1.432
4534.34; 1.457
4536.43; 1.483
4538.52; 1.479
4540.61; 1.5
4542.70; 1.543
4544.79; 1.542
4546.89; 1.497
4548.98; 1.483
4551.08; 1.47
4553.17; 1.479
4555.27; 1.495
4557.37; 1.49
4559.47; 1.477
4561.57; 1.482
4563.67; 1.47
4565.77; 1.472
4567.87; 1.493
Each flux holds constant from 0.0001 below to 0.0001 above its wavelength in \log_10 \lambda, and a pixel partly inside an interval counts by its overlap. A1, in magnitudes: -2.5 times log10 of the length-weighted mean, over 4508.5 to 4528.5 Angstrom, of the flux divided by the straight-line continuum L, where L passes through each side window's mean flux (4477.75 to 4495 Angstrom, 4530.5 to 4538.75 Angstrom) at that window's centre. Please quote -0.04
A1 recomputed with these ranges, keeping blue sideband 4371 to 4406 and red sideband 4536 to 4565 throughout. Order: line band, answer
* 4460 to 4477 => 0.090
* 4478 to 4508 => 0.034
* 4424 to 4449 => 0.097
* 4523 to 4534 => 0.014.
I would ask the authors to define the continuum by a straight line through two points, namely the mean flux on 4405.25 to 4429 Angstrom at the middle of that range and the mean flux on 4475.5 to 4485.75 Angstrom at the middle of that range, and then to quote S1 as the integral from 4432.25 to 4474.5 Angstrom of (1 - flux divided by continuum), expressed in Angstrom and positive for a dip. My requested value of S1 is 1.2 Angstrom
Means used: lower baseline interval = 1.34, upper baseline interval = 1.37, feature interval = 1.32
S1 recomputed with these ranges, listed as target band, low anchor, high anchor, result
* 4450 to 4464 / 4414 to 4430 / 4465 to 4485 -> 0.3 Angstrom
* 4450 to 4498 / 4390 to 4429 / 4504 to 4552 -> 2.2 Angstrom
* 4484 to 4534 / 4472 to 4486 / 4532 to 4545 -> -0.9 Angstrom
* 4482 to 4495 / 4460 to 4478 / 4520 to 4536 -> -0.2 Angstrom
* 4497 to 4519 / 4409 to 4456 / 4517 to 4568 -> -0.8 Angstrom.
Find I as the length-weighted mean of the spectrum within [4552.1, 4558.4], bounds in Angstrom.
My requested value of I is 1.49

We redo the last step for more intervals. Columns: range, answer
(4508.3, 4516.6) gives 1.5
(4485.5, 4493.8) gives 1.41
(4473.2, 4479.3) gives 1.36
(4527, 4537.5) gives 1.45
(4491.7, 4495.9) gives 1.41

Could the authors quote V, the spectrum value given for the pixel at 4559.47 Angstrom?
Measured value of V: 1.477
